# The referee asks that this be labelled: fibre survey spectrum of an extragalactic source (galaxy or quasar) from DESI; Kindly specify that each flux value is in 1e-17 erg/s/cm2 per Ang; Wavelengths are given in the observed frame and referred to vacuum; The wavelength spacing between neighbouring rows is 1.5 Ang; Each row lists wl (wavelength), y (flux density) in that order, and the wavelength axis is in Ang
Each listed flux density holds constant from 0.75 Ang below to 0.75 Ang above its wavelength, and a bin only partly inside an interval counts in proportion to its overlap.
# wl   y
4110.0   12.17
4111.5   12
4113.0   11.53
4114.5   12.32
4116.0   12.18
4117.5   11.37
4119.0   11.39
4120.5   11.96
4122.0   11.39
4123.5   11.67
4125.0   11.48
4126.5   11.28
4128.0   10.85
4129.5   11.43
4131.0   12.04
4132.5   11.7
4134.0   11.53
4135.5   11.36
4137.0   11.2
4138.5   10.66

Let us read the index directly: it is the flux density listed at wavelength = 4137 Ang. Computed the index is 11.2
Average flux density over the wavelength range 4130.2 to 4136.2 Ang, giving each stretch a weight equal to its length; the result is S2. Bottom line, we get 11.7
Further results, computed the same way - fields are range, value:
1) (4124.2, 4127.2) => 11.4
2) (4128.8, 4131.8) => 11.7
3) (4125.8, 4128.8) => 11.1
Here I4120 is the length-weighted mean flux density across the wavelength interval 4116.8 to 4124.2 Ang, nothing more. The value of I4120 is 11.6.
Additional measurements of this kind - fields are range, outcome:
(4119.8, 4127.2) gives 11.6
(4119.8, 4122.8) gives 11.7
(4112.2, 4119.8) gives 11.8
